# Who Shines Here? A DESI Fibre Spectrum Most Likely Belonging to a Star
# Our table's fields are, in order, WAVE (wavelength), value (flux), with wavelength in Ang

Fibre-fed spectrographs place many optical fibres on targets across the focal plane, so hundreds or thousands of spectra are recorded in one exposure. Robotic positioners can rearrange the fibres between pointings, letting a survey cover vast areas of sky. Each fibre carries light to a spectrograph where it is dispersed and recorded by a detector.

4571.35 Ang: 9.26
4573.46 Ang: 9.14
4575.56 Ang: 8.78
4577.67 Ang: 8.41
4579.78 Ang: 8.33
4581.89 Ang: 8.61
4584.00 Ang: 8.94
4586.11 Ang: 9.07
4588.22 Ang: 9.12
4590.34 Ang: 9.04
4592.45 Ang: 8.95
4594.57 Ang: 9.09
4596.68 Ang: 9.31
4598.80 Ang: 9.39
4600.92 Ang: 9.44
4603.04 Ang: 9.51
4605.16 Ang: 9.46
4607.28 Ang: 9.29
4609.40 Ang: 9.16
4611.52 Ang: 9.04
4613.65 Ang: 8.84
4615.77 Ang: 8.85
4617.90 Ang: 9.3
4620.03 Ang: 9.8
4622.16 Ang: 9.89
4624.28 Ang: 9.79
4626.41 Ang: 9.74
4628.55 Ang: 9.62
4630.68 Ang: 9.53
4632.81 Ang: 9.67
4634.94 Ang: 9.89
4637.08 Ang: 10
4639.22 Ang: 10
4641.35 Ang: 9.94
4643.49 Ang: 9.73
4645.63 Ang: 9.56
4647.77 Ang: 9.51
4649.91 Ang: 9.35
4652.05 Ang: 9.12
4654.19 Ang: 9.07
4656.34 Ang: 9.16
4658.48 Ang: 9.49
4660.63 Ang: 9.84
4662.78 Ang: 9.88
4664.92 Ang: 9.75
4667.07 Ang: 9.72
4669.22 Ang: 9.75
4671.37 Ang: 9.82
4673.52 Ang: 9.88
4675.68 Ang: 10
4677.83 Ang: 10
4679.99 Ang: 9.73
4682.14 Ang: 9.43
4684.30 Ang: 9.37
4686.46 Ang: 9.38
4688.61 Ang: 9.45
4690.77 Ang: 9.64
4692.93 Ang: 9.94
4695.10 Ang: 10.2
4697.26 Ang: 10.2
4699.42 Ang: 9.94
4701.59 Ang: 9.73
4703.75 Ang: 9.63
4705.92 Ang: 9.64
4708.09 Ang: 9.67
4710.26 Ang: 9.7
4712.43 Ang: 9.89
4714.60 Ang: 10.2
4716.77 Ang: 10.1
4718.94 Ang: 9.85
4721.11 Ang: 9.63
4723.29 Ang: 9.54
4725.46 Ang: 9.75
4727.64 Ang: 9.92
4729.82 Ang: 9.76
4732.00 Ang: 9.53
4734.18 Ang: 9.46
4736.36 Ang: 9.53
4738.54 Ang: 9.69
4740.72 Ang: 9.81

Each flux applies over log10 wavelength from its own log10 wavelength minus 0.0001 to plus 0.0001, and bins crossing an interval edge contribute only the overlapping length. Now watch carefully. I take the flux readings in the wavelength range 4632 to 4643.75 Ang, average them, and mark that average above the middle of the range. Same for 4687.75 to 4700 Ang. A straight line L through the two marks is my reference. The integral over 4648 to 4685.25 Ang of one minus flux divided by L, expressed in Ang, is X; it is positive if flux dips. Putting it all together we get 1.1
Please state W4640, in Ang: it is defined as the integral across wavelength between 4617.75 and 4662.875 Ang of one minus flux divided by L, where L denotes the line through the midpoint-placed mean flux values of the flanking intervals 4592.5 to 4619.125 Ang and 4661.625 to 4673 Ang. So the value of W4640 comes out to -0.5 Ang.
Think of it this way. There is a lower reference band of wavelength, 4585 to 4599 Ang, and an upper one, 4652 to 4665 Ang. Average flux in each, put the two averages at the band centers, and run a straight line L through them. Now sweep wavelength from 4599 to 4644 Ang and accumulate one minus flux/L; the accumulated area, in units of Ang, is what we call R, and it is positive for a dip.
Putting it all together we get -1.26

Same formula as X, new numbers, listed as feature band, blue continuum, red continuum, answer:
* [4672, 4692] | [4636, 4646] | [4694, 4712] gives 0.38 Ang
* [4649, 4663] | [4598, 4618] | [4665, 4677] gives 0.43 Ang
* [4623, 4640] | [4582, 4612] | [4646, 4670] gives -0.74 Ang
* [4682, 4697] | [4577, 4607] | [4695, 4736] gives -0.05 Ang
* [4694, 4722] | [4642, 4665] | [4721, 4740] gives -0.80 Ang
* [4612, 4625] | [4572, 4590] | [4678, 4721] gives -0.37 Ang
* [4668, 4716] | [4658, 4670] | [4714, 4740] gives -0.19 Ang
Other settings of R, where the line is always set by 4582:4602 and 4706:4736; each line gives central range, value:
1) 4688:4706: -0.4 Ang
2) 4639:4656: -0.2 Ang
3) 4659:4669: -0.3 Ang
